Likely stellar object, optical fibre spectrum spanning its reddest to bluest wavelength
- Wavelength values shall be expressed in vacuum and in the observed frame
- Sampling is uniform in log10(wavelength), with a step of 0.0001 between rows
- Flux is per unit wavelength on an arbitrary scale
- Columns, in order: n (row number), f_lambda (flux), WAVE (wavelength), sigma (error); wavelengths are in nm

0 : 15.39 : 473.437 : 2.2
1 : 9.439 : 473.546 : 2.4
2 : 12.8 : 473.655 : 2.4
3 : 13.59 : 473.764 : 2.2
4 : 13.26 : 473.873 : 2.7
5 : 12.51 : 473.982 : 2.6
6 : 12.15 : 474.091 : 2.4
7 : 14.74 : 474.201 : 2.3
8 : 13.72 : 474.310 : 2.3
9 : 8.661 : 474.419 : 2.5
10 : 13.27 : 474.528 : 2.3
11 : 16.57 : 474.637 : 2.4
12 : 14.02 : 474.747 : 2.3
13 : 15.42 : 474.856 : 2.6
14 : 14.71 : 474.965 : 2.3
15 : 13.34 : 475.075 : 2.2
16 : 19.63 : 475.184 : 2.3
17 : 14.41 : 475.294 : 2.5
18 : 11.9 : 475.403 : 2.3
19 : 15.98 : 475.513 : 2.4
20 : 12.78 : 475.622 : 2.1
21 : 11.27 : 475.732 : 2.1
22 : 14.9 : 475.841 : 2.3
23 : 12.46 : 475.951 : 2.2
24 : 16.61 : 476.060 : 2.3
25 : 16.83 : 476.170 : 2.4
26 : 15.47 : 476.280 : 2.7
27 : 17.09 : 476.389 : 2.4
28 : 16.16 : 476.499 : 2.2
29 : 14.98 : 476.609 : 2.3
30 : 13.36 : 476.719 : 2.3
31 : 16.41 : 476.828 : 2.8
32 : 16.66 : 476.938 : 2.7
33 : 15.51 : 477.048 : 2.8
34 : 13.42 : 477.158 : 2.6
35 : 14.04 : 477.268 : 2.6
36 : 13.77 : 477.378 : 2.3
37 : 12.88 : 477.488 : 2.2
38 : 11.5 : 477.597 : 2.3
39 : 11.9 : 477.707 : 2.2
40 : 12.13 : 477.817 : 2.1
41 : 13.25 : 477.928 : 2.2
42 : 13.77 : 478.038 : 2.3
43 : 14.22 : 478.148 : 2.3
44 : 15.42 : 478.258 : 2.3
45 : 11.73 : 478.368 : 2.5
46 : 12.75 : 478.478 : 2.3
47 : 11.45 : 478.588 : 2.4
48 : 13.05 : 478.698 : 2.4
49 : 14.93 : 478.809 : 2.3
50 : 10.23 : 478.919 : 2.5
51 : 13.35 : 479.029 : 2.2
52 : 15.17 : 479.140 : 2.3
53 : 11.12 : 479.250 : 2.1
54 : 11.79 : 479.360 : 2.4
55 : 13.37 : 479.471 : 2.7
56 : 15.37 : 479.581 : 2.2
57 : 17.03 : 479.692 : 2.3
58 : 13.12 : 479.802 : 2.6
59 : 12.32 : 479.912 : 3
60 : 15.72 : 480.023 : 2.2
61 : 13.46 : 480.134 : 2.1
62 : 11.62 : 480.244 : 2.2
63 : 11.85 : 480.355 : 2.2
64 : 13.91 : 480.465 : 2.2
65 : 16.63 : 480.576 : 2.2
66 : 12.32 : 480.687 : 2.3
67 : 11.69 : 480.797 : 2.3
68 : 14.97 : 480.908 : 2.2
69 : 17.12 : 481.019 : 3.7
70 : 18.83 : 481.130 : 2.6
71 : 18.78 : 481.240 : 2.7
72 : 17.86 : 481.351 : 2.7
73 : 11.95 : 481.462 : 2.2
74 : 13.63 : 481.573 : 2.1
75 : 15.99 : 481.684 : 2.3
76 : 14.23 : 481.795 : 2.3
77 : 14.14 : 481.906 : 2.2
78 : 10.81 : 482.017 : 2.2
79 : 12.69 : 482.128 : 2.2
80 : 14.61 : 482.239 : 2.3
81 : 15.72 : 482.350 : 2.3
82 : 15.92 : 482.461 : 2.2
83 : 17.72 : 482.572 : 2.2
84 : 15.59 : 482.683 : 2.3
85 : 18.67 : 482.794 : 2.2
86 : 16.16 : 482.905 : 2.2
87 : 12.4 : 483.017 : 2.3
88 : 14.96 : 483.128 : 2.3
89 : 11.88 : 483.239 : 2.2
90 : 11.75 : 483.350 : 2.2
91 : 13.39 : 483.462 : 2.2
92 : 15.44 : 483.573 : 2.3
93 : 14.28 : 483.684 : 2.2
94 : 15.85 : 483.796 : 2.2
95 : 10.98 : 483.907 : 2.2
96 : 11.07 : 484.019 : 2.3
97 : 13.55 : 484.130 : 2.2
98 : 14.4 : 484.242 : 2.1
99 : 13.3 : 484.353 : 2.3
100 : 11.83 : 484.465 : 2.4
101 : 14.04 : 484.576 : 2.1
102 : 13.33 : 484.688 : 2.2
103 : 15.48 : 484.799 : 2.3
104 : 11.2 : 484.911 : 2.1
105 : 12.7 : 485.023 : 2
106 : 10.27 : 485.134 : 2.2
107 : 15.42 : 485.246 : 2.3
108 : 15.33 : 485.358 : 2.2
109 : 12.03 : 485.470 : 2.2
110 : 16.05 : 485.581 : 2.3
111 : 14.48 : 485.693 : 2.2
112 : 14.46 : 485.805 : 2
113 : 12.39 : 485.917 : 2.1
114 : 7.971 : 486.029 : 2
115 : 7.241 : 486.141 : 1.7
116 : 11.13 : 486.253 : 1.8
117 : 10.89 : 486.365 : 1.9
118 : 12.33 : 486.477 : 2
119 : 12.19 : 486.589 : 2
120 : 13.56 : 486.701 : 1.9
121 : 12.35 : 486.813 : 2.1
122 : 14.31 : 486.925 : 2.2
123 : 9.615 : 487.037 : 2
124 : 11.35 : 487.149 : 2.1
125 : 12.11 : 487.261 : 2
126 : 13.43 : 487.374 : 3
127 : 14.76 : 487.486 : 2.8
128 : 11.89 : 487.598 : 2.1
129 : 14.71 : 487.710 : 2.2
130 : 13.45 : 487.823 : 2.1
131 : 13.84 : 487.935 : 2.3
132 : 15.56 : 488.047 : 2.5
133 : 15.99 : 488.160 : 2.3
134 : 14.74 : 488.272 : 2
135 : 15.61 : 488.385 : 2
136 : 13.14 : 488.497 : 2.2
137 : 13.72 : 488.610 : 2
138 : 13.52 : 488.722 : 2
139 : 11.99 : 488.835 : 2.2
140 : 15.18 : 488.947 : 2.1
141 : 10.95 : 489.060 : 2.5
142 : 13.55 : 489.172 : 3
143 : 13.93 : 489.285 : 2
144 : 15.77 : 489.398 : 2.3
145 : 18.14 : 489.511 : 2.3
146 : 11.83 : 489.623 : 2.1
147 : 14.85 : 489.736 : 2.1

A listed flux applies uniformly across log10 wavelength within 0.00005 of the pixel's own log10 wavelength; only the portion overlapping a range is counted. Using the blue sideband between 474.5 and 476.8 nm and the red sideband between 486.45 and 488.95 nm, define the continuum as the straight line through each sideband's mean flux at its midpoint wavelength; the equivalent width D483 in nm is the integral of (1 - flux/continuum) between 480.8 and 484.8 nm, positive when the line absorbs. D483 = -0.13 nm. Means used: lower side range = 14.9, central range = 14.5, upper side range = 13.4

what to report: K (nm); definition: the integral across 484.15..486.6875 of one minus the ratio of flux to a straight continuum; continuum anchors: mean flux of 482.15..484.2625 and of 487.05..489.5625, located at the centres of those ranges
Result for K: 0.27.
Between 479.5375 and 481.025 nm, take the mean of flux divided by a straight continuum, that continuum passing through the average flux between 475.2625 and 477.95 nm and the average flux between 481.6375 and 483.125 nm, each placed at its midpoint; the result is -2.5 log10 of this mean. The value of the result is 0.06 mag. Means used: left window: 14.2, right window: 15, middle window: 14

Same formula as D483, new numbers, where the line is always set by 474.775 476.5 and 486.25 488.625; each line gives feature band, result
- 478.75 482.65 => -0.03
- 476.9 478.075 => 0.09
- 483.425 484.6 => 0.02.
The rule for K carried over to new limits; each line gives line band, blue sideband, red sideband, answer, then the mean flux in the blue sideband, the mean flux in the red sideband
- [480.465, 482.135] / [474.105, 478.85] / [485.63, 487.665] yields -0.21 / 14.1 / 12.1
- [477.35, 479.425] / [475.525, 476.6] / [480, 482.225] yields 0.26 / 14.9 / 14.4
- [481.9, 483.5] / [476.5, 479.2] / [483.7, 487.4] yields -0.18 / 13.6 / 12.6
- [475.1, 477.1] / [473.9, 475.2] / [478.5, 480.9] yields -0.20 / 13.9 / 13.3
